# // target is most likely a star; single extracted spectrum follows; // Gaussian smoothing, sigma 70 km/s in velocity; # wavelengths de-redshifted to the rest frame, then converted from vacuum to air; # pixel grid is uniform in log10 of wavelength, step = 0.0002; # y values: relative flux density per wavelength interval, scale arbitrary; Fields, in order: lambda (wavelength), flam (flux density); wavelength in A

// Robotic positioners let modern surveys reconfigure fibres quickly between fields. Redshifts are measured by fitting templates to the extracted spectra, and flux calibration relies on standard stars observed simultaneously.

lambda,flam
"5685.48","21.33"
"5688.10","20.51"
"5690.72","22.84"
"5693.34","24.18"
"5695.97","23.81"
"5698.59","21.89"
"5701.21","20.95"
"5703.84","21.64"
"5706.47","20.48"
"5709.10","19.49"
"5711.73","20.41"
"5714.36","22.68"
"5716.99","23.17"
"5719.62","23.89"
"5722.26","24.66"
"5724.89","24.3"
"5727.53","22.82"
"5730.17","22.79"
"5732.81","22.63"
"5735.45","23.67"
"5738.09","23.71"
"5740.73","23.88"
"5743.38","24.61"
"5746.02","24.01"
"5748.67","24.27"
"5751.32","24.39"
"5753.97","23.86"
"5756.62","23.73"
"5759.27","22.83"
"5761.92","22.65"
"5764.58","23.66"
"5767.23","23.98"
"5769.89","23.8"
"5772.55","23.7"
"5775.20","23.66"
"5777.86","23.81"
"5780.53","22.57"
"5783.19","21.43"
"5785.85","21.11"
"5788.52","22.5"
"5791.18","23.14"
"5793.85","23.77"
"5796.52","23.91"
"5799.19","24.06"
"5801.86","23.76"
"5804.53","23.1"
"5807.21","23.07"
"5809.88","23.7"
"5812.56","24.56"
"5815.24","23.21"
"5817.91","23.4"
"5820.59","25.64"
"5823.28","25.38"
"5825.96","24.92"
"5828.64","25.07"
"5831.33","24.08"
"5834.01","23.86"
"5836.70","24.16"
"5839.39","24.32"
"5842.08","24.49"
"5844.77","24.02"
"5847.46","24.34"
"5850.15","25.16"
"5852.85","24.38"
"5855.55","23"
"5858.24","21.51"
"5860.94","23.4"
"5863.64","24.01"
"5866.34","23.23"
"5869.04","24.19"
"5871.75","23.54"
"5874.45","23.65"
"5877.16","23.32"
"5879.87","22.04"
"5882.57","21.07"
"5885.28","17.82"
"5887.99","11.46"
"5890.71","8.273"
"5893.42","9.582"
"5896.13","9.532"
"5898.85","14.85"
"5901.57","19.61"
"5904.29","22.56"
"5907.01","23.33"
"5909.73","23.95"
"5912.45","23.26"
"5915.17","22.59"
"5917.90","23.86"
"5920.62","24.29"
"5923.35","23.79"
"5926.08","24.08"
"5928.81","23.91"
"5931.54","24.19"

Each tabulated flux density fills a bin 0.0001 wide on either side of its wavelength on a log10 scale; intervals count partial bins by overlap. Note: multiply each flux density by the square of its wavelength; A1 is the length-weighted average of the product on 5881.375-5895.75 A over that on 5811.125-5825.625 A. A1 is 0.56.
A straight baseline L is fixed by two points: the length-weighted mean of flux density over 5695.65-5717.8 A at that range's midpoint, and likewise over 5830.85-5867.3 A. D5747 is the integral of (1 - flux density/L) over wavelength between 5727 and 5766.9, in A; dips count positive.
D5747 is -2.6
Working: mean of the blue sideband 21.5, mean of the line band 23.6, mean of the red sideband 23.9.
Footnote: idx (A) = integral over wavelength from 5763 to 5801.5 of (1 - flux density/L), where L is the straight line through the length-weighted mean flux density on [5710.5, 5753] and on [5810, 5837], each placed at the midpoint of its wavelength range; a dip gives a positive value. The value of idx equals 1.2 A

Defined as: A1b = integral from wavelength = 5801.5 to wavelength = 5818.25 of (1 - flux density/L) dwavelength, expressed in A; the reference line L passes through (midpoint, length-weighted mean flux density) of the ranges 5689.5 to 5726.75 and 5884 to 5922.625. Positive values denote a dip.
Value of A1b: -2.68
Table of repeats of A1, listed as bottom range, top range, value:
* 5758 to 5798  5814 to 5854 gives 1.08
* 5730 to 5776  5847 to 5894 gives 0.92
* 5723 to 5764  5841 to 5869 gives 1.05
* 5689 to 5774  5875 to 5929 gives 0.90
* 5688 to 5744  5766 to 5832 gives 1.07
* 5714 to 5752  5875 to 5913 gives 0.80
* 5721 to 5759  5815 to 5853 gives 1.06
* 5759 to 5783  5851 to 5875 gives 1.04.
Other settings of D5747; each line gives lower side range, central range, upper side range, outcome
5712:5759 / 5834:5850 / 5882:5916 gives -3.9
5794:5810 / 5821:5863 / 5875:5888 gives -4.3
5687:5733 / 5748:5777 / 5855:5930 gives -2.3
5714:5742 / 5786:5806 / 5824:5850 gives 0.6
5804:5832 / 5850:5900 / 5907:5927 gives 9.1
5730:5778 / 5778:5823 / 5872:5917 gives -2.8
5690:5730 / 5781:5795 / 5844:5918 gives -0.5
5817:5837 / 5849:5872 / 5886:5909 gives -4.0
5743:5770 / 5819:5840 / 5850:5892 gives -2.4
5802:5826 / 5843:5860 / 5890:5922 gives -1.3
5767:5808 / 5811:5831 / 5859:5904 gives -2.7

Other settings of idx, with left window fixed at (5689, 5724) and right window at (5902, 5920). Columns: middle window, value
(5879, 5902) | 8.45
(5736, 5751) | -1.09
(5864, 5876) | -0.38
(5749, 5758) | -0.61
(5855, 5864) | 0.02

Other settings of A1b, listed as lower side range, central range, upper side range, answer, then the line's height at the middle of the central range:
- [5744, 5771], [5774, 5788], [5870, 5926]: 0.3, 23.1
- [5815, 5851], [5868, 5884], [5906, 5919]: 0.6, 23.9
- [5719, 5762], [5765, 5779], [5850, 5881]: -0.1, 23.6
